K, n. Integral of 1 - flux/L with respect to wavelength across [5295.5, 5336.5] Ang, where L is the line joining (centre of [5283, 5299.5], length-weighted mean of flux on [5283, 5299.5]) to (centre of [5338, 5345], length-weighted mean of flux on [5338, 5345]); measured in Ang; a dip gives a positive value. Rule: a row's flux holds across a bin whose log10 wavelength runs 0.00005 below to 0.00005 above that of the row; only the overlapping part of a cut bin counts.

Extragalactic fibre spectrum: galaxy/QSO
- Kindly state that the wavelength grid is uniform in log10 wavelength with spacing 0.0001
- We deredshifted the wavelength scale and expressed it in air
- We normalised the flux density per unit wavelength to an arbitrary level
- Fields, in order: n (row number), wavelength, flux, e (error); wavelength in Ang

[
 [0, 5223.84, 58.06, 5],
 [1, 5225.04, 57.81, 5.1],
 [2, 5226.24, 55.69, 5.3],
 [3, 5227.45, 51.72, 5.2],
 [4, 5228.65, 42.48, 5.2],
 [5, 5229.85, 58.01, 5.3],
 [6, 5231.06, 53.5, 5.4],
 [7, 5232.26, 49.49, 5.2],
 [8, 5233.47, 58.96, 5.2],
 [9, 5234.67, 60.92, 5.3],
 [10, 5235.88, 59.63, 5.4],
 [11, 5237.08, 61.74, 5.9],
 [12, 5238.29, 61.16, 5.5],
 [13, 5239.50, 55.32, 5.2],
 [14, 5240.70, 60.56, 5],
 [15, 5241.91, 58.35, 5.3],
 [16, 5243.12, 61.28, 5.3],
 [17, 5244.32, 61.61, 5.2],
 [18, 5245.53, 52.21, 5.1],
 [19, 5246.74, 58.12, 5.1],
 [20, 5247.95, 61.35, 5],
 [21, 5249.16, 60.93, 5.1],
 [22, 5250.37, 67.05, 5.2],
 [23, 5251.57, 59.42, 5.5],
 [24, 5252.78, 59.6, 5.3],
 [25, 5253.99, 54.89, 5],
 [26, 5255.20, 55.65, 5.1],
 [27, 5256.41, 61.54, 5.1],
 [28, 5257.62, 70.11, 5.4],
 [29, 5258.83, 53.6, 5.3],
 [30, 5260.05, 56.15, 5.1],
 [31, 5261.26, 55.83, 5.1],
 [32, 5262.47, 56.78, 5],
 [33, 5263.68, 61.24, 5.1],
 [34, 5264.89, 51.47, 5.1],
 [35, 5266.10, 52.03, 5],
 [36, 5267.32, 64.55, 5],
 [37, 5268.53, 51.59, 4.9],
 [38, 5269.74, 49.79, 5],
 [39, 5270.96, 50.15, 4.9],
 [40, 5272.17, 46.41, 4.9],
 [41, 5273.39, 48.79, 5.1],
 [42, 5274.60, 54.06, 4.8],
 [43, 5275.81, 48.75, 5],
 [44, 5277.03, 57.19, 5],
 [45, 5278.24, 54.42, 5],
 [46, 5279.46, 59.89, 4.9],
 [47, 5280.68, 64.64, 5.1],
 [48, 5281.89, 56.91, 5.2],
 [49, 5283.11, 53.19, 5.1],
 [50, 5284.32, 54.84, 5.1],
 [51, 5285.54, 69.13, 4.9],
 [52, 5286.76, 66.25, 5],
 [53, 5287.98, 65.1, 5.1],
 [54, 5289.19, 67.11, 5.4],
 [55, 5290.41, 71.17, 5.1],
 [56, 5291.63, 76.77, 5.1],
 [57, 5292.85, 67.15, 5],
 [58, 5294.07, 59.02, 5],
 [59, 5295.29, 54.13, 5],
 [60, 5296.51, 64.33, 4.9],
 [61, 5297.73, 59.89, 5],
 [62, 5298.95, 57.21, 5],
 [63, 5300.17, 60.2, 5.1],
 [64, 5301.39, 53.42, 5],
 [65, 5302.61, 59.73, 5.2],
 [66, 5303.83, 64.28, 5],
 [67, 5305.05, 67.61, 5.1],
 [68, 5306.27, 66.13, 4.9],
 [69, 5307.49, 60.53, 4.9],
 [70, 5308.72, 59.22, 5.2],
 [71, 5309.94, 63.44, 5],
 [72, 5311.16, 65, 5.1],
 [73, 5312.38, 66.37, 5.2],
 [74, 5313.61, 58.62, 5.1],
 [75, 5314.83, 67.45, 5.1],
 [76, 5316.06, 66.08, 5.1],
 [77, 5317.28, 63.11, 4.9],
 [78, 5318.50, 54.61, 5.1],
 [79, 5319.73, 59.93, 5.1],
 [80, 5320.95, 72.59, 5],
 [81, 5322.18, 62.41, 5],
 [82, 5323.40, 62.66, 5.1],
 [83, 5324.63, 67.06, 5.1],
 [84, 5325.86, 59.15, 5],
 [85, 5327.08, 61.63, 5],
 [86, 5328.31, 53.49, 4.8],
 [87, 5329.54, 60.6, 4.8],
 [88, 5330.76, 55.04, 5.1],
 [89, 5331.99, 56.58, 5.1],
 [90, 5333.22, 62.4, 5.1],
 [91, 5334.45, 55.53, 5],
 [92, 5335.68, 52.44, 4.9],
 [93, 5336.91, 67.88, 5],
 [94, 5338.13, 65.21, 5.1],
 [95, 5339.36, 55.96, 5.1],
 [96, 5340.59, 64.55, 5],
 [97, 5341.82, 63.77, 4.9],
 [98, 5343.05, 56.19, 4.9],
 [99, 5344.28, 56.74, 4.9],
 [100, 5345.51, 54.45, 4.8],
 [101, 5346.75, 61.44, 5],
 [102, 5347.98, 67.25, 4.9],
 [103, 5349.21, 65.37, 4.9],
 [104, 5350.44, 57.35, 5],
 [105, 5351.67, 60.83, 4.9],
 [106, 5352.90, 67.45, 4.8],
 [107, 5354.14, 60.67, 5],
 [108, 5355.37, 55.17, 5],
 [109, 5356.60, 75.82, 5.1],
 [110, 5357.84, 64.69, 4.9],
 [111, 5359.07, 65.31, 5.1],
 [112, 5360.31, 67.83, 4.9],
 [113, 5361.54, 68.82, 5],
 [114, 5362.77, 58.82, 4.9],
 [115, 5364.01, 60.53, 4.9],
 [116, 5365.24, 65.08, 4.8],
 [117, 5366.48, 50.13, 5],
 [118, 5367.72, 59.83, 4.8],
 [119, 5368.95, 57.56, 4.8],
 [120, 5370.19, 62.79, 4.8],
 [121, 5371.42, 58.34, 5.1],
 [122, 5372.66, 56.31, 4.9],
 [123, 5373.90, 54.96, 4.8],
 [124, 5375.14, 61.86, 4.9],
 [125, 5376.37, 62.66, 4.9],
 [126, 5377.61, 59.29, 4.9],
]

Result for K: 0.4 Ang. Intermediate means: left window 63.6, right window 60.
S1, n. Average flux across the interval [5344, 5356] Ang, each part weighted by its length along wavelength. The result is 60.8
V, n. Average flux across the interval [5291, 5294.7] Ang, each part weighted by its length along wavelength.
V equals 67.5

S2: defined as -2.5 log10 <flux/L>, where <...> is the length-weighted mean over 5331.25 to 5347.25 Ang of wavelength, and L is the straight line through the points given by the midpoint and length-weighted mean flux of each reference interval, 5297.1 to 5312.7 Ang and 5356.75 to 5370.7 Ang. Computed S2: 0.05 mag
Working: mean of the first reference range 61.7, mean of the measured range 59.4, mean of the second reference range 62.4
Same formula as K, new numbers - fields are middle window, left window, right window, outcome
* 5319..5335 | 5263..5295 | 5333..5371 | -0.05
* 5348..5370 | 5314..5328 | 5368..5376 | -0.96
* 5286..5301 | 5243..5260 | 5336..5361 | -0.74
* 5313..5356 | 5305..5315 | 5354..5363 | 2.27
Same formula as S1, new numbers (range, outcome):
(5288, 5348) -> 61.8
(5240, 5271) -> 58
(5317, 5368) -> 61.3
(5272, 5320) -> 60.9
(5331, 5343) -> 60.1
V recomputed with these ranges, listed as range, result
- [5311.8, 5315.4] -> 64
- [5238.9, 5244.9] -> 59.5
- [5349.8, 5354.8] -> 61.6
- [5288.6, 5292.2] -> 71.6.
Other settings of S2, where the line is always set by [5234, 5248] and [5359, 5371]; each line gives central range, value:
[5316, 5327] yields -0.039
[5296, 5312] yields -0.023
